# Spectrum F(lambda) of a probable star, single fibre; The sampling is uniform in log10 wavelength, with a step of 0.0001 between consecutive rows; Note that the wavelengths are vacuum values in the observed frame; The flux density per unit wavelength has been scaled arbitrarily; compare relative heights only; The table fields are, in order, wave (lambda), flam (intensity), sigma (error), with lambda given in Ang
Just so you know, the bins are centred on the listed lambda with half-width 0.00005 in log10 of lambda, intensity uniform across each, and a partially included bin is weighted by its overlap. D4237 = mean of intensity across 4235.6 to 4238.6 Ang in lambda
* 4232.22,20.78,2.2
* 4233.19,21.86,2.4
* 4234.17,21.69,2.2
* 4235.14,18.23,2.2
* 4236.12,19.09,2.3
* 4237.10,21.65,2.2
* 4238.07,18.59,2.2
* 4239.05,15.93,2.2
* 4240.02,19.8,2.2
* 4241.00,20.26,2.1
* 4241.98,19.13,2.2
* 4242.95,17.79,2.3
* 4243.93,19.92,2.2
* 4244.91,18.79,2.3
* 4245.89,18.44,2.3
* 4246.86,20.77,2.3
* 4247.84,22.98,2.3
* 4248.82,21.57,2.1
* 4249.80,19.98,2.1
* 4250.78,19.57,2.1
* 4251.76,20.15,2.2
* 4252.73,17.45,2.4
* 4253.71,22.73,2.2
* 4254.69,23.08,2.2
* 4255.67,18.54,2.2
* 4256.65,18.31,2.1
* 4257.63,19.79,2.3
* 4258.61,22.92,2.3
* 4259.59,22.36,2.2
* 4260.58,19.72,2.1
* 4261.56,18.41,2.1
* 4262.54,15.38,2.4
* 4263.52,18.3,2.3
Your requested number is 19.7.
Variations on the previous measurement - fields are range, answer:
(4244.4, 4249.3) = 20.5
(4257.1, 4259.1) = 21.3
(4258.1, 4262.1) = 20.7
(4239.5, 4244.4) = 19.4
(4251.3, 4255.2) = 20.9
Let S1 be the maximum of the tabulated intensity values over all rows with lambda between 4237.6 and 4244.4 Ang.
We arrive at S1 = 20.26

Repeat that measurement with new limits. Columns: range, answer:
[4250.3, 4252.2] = 20.15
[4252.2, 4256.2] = 23.08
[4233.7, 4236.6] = 21.69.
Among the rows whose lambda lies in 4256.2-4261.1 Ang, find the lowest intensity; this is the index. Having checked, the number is 18.31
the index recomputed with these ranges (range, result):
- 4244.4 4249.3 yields 18.44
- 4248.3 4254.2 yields 17.45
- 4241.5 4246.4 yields 17.79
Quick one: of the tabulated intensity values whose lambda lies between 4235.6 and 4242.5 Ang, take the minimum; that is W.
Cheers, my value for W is 15.93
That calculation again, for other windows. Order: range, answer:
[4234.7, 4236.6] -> 18.23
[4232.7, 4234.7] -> 21.69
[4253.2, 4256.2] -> 18.54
